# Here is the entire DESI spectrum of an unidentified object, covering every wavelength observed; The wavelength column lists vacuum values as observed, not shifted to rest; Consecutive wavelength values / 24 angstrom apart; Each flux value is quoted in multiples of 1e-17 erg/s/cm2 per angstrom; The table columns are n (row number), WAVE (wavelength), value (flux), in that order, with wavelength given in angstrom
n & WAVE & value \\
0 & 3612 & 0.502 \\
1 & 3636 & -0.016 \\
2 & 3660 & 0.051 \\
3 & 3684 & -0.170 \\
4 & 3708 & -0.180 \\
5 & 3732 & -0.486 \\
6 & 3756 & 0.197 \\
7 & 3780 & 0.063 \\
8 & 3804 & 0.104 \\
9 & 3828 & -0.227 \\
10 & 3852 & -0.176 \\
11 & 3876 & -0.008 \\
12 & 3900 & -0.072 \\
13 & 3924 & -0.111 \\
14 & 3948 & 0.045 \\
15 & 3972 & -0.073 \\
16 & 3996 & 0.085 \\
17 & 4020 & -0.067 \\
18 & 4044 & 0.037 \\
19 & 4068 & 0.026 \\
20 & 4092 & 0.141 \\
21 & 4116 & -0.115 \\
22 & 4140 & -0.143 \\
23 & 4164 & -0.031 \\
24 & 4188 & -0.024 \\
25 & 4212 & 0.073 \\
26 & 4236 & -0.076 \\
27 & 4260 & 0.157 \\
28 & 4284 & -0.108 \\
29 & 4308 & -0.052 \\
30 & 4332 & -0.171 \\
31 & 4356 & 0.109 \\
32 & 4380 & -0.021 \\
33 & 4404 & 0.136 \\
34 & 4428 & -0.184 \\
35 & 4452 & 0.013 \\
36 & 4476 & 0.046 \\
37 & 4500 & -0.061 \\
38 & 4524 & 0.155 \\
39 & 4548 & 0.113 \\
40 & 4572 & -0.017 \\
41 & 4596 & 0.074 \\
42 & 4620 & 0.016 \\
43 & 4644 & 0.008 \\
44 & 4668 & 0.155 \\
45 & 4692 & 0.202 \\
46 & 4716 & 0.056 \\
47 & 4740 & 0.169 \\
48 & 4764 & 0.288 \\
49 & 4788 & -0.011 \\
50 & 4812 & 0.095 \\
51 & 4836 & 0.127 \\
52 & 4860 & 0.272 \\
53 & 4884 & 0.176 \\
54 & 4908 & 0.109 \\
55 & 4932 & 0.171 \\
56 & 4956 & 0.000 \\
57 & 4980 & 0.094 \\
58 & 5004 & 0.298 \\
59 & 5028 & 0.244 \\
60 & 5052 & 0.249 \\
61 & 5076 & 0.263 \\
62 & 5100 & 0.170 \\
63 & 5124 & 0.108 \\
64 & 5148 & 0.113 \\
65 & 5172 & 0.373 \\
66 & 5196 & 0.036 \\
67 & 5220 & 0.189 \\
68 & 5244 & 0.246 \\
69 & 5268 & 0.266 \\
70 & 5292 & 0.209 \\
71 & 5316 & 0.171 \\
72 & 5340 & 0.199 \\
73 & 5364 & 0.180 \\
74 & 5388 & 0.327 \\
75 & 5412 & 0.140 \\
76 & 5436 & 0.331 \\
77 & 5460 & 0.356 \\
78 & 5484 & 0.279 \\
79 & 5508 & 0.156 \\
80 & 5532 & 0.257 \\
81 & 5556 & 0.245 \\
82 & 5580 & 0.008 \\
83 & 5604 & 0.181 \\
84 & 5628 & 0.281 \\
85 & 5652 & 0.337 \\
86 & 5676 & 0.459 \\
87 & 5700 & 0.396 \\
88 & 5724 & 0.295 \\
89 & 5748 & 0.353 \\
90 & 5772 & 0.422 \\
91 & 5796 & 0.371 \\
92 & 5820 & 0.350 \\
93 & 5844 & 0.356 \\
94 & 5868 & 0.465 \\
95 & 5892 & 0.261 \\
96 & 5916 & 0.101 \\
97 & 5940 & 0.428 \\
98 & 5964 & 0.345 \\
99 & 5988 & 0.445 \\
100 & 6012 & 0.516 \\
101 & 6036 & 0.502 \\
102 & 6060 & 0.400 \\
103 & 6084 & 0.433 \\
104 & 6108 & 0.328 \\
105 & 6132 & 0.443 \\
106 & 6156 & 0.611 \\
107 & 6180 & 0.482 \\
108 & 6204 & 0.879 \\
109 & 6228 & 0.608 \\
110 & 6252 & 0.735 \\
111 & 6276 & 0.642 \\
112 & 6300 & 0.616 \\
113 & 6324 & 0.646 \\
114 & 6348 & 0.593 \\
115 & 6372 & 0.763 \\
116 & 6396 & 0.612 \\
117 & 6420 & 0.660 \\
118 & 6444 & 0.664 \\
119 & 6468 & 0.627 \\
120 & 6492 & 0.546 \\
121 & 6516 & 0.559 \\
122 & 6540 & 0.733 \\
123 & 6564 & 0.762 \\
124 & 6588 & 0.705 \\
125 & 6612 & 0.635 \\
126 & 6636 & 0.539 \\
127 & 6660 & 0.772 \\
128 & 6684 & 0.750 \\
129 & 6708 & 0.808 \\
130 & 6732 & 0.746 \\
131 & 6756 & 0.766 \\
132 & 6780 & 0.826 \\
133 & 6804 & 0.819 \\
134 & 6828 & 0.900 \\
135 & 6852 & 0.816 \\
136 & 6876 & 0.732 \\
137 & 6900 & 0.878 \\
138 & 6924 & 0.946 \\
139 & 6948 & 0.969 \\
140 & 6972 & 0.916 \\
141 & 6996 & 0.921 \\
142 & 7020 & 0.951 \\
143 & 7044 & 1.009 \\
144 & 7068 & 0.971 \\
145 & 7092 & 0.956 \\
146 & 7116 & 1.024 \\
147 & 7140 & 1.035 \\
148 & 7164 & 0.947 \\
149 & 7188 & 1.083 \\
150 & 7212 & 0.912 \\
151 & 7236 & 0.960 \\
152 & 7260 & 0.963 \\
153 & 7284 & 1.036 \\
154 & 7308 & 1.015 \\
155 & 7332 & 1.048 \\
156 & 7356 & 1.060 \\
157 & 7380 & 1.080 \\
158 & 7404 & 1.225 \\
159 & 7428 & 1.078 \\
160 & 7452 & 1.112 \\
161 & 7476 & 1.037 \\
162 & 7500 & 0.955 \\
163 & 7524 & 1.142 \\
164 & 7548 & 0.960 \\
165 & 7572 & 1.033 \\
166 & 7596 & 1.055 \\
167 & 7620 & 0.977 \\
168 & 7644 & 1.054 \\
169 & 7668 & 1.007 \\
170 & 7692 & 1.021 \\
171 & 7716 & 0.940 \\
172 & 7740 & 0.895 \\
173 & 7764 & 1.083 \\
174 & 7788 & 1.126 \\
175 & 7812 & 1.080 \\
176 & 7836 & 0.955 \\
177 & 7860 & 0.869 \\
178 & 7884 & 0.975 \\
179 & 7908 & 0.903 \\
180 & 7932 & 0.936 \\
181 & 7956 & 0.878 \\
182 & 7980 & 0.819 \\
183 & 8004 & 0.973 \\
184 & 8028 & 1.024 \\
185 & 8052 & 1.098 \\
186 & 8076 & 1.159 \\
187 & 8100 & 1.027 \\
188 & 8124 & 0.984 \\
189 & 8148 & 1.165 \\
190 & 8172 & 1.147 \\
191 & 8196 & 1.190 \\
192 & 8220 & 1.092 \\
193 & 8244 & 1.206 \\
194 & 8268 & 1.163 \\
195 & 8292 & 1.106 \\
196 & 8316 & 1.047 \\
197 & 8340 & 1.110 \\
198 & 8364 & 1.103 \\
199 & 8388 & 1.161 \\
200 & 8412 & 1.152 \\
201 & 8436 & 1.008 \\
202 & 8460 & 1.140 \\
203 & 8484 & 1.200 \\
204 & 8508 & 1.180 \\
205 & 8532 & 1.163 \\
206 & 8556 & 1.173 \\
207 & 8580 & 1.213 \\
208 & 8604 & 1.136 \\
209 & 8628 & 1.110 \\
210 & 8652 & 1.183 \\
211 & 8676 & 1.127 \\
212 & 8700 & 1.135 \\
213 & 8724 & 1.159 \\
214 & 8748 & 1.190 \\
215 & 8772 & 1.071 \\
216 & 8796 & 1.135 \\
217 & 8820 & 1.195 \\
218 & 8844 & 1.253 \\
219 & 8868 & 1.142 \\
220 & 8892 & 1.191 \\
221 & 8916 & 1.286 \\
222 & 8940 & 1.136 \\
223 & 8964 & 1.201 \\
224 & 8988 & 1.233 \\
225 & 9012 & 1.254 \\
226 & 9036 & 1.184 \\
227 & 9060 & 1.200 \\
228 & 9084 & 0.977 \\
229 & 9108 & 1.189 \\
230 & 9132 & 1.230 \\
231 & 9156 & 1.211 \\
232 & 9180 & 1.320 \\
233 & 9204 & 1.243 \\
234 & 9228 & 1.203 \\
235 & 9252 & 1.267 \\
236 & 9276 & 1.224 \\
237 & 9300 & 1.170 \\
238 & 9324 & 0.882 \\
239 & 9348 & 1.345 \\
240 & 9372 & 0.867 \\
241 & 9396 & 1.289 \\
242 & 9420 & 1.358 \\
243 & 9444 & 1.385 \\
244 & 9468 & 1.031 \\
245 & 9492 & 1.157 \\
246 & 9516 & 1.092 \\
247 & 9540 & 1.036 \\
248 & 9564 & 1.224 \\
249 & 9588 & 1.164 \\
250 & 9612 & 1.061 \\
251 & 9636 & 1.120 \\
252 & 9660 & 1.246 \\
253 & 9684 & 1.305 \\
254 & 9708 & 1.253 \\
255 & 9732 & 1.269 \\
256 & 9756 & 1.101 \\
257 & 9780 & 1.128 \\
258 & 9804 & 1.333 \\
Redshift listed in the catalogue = 0.54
